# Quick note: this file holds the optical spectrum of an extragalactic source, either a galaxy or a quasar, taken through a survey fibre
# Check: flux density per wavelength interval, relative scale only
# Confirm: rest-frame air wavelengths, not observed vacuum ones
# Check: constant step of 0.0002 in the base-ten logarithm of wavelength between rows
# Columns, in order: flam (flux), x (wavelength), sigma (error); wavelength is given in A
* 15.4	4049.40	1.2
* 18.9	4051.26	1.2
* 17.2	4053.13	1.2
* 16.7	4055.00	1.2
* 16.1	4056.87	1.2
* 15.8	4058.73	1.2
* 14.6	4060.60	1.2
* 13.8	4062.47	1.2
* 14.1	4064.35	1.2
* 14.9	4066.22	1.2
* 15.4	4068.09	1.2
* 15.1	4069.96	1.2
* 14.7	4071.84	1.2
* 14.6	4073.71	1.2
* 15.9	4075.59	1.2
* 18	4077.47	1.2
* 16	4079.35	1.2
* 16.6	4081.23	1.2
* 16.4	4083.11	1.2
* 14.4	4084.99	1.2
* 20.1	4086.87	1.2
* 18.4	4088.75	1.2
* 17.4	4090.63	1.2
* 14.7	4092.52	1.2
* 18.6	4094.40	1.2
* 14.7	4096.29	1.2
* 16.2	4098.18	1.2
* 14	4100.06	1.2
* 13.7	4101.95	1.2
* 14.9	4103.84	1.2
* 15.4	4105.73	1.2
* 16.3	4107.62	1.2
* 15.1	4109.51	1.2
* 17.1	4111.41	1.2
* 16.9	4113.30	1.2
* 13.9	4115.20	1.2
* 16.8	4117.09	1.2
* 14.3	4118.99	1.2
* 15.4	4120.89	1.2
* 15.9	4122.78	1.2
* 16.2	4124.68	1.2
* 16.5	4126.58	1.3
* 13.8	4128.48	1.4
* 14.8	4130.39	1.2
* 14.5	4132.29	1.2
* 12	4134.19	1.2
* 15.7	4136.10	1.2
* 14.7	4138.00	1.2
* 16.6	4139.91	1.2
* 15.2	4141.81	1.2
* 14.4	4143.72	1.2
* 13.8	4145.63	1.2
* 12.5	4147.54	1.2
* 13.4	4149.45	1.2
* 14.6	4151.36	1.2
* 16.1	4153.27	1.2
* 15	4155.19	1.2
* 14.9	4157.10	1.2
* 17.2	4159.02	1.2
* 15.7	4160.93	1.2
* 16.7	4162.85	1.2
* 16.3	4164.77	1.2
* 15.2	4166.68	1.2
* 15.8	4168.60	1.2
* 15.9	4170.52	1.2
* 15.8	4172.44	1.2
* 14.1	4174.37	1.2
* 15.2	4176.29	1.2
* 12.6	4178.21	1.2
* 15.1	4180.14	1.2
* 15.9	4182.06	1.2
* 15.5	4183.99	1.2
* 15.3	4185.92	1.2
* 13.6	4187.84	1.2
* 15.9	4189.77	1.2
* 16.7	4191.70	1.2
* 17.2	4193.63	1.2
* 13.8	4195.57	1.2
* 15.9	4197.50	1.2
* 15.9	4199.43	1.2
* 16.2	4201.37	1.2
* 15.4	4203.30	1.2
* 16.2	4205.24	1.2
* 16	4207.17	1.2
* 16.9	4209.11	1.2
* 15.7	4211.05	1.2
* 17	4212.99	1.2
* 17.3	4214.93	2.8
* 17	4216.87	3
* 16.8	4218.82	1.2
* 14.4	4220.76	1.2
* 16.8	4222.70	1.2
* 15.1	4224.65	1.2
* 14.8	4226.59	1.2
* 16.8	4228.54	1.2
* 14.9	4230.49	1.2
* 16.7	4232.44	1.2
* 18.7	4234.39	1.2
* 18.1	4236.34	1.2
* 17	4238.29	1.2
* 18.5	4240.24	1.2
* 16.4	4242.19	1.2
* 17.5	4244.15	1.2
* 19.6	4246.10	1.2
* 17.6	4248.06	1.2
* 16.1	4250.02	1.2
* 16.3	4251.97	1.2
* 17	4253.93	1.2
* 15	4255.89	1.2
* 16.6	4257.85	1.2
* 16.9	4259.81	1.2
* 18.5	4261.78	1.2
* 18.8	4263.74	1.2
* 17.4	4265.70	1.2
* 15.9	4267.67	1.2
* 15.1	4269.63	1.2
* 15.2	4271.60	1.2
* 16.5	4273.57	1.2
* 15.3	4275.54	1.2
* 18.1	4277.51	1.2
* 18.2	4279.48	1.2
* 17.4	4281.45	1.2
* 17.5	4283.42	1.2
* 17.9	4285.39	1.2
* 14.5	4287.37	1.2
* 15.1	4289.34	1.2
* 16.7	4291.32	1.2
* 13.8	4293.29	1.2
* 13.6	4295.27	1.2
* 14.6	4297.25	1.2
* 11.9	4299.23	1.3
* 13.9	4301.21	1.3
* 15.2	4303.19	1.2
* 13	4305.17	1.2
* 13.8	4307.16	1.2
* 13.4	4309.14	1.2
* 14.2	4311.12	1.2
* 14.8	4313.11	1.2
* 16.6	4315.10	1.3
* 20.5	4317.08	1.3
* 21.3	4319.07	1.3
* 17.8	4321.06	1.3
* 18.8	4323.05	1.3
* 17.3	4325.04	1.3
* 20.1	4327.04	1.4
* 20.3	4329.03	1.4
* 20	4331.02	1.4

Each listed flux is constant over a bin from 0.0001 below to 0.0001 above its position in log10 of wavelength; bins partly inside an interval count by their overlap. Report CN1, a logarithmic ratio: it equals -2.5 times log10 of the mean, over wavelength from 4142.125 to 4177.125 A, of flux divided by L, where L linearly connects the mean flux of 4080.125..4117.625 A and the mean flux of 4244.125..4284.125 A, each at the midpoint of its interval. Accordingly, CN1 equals 0.087 mag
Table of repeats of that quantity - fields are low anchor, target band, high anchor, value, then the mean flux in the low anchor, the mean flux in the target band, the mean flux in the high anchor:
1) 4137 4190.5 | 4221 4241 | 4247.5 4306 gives -0.068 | 15.1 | 16.6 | 16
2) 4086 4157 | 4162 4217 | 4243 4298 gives 0.014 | 15.4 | 15.7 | 16.5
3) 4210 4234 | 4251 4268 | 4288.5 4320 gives -0.084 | 16.2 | 17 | 15.1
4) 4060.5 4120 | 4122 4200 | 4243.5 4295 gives 0.065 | 15.7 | 15.2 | 16.7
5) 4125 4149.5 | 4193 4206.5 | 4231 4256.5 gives 0.025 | 14.5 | 15.8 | 17.3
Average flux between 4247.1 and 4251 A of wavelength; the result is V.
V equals 16.9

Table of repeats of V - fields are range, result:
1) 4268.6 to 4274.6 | 15.6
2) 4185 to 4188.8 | 14.5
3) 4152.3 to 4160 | 15.8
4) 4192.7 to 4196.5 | 15.5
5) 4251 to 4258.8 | 16.2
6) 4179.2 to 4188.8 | 15.1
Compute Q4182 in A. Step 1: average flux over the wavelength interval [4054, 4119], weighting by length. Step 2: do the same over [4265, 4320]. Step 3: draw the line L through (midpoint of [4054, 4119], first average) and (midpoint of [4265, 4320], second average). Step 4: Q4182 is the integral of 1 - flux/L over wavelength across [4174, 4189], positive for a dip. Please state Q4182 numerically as 1.0 A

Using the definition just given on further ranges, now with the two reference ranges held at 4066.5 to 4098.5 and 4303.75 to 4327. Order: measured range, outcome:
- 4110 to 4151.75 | 3.6 A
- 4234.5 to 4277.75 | -1.2 A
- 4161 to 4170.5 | 0.3 A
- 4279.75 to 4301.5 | 1.7 A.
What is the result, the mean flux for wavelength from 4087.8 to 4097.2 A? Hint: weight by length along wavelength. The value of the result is 16.8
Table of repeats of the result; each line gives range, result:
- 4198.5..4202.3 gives 16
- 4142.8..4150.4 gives 13.5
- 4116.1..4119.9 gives 15.5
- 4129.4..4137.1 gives 14.2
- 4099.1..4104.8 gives 14.2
